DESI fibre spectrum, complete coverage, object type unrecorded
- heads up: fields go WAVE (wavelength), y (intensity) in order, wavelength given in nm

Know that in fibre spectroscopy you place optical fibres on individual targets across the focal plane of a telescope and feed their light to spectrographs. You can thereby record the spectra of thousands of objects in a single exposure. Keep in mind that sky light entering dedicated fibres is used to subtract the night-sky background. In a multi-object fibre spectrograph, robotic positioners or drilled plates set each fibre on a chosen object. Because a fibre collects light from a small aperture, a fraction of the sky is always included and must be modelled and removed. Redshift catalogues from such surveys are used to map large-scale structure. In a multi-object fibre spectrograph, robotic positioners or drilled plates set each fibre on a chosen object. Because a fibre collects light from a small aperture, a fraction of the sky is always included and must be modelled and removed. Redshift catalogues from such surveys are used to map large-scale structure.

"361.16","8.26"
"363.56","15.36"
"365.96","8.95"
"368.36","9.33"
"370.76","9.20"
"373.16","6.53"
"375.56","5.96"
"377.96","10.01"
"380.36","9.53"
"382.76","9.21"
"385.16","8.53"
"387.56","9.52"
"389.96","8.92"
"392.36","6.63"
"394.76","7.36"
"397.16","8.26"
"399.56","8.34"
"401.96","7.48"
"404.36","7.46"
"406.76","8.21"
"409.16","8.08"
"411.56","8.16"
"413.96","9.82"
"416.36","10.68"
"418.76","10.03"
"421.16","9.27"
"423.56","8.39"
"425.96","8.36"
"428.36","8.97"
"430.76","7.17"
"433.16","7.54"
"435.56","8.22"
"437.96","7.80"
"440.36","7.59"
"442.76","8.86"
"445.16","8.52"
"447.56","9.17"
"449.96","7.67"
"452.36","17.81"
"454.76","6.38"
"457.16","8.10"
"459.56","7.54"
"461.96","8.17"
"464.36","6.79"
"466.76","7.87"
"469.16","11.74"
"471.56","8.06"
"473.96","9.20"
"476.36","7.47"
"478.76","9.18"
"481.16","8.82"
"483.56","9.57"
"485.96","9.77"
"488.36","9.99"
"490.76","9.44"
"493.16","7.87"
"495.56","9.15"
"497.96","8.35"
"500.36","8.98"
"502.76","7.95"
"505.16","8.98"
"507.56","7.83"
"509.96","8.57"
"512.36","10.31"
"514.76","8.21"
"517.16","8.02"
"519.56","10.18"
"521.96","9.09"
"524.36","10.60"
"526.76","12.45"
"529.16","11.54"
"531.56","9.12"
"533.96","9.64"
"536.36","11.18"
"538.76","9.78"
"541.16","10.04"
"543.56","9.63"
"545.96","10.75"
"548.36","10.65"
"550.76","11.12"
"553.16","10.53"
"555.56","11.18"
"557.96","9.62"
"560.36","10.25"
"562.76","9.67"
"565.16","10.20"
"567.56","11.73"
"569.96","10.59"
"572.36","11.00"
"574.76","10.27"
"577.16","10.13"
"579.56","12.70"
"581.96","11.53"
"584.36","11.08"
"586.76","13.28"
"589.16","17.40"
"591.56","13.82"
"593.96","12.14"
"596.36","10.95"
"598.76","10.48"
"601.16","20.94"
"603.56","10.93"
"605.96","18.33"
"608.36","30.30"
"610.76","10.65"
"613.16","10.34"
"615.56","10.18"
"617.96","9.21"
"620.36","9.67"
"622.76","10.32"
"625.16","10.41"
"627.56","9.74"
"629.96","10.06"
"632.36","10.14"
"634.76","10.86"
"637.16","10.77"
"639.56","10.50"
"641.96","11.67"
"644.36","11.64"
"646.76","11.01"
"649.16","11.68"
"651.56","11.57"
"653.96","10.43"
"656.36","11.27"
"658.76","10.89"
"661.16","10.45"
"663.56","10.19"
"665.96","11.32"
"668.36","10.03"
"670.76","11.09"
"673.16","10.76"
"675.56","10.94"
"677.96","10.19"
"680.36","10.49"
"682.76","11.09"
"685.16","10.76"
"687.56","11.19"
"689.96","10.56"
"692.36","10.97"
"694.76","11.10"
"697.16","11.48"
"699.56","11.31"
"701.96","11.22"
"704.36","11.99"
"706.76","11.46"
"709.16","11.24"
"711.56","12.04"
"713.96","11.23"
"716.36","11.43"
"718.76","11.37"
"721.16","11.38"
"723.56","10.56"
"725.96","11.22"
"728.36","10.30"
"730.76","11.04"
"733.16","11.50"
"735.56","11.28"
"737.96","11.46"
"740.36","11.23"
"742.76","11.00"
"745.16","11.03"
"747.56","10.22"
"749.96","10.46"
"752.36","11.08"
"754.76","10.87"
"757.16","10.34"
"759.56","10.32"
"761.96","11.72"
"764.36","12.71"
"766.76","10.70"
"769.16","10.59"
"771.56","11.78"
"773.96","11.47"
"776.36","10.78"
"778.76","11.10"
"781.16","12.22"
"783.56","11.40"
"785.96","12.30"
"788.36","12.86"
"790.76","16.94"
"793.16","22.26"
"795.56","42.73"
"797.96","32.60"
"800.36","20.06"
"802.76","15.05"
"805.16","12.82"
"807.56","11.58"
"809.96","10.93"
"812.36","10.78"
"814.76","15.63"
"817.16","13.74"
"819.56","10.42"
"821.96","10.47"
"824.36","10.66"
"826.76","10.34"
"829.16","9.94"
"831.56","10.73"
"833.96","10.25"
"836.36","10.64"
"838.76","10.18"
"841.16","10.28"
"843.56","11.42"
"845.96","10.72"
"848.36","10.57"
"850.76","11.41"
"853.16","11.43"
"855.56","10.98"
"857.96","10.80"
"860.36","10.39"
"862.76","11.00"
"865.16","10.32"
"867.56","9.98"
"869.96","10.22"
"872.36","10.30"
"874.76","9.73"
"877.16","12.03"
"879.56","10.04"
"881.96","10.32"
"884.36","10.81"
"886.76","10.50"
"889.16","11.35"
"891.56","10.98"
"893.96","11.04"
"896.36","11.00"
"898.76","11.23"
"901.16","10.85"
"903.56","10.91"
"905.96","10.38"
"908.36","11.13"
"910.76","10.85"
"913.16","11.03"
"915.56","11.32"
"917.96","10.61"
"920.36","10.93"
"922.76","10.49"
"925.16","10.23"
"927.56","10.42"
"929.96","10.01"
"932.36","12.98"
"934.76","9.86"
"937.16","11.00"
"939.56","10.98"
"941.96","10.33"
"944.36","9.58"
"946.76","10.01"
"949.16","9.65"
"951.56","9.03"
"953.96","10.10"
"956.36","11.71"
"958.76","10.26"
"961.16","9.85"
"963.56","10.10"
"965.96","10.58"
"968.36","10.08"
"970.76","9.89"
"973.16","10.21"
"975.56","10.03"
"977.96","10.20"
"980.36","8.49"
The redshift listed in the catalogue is 0.213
